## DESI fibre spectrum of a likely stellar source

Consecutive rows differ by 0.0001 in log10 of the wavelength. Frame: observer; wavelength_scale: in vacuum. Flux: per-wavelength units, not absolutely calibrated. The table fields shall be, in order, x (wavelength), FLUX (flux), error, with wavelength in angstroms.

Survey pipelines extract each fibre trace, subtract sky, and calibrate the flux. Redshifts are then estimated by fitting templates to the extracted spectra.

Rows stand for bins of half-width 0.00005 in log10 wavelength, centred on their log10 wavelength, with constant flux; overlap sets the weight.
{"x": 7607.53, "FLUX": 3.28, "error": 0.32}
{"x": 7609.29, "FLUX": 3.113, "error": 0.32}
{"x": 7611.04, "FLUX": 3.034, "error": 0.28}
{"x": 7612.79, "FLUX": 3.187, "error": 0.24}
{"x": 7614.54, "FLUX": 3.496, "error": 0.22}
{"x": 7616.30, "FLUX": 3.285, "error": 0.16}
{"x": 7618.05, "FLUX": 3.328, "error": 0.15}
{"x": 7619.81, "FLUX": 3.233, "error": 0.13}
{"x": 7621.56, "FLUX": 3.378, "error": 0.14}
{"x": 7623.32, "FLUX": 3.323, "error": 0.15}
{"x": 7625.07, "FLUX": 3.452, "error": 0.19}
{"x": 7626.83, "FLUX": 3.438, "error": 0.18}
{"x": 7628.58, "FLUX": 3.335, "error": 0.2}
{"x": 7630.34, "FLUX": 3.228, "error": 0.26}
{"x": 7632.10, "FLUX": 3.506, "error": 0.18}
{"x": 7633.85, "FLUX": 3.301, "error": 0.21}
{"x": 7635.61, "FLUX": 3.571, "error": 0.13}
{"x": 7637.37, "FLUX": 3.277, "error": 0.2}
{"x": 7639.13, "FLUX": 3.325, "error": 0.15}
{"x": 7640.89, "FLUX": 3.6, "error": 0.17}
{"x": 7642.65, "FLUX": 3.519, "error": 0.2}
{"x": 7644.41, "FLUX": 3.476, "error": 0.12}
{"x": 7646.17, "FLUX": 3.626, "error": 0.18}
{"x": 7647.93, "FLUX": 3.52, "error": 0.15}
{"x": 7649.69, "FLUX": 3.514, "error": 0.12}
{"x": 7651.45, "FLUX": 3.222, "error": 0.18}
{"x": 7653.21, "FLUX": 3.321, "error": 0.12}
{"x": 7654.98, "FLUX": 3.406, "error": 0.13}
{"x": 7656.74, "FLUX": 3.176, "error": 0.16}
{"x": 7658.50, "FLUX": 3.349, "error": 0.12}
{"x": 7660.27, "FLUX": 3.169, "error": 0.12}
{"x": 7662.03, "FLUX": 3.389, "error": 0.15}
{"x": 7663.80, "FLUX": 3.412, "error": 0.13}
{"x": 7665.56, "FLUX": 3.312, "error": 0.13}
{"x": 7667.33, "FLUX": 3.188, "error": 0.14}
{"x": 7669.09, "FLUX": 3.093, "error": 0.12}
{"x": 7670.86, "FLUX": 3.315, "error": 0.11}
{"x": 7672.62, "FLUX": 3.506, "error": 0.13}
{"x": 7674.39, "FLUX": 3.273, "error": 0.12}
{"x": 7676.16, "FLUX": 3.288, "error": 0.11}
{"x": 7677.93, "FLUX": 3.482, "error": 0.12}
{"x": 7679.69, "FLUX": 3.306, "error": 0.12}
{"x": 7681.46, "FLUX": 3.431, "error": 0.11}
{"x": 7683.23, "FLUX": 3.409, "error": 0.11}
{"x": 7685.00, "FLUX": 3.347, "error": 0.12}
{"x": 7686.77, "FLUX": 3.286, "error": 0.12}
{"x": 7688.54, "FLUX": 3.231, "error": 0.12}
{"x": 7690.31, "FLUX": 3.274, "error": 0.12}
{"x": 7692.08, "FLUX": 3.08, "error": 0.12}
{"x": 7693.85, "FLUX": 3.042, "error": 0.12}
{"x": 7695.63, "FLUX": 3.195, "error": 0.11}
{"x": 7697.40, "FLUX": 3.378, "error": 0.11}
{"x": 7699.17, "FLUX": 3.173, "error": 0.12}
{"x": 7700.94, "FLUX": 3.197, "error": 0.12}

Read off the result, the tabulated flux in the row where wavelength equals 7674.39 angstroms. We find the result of 3.273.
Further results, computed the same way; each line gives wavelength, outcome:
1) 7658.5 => 3.349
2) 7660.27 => 3.169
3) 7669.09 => 3.093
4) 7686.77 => 3.286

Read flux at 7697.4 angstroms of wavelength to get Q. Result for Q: 3.378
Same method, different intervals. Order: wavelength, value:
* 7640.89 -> 3.6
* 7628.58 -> 3.335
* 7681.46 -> 3.431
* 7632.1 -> 3.506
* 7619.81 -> 3.233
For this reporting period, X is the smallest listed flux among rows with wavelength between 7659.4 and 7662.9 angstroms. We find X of 3.169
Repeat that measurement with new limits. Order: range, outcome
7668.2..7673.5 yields 3.093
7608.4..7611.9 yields 3.034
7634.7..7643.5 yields 3.277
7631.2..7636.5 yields 3.301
